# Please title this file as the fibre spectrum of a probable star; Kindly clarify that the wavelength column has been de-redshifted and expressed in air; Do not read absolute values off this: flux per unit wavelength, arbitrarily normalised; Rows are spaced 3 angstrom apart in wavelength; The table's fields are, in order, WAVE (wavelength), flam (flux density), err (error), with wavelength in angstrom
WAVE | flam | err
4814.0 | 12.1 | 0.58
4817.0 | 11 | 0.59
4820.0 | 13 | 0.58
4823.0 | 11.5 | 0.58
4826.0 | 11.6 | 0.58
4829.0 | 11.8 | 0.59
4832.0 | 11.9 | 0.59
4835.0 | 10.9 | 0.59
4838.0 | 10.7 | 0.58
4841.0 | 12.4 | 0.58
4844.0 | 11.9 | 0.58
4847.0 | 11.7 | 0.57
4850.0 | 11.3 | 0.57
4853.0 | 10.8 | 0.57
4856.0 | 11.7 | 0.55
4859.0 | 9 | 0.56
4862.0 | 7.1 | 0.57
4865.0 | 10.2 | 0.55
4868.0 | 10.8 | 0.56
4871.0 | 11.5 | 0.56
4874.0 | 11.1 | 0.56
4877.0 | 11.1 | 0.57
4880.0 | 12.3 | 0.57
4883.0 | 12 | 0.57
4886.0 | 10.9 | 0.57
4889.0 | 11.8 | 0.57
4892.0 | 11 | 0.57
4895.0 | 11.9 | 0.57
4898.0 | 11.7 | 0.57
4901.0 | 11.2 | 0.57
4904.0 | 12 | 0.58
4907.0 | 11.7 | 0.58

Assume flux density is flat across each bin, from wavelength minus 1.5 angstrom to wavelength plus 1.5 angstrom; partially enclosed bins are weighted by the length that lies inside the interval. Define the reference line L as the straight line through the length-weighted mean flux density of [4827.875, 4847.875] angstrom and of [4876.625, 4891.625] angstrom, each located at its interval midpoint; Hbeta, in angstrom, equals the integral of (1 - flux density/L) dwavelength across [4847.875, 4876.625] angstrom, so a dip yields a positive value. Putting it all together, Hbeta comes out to 2.89 angstrom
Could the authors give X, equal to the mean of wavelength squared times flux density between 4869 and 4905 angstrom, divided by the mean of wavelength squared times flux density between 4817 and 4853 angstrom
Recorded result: 1.0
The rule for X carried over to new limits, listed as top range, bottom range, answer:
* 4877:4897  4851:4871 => 1.16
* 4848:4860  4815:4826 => 0.93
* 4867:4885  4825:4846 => 1.01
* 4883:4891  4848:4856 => 1.04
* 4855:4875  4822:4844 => 0.89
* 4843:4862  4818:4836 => 0.92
